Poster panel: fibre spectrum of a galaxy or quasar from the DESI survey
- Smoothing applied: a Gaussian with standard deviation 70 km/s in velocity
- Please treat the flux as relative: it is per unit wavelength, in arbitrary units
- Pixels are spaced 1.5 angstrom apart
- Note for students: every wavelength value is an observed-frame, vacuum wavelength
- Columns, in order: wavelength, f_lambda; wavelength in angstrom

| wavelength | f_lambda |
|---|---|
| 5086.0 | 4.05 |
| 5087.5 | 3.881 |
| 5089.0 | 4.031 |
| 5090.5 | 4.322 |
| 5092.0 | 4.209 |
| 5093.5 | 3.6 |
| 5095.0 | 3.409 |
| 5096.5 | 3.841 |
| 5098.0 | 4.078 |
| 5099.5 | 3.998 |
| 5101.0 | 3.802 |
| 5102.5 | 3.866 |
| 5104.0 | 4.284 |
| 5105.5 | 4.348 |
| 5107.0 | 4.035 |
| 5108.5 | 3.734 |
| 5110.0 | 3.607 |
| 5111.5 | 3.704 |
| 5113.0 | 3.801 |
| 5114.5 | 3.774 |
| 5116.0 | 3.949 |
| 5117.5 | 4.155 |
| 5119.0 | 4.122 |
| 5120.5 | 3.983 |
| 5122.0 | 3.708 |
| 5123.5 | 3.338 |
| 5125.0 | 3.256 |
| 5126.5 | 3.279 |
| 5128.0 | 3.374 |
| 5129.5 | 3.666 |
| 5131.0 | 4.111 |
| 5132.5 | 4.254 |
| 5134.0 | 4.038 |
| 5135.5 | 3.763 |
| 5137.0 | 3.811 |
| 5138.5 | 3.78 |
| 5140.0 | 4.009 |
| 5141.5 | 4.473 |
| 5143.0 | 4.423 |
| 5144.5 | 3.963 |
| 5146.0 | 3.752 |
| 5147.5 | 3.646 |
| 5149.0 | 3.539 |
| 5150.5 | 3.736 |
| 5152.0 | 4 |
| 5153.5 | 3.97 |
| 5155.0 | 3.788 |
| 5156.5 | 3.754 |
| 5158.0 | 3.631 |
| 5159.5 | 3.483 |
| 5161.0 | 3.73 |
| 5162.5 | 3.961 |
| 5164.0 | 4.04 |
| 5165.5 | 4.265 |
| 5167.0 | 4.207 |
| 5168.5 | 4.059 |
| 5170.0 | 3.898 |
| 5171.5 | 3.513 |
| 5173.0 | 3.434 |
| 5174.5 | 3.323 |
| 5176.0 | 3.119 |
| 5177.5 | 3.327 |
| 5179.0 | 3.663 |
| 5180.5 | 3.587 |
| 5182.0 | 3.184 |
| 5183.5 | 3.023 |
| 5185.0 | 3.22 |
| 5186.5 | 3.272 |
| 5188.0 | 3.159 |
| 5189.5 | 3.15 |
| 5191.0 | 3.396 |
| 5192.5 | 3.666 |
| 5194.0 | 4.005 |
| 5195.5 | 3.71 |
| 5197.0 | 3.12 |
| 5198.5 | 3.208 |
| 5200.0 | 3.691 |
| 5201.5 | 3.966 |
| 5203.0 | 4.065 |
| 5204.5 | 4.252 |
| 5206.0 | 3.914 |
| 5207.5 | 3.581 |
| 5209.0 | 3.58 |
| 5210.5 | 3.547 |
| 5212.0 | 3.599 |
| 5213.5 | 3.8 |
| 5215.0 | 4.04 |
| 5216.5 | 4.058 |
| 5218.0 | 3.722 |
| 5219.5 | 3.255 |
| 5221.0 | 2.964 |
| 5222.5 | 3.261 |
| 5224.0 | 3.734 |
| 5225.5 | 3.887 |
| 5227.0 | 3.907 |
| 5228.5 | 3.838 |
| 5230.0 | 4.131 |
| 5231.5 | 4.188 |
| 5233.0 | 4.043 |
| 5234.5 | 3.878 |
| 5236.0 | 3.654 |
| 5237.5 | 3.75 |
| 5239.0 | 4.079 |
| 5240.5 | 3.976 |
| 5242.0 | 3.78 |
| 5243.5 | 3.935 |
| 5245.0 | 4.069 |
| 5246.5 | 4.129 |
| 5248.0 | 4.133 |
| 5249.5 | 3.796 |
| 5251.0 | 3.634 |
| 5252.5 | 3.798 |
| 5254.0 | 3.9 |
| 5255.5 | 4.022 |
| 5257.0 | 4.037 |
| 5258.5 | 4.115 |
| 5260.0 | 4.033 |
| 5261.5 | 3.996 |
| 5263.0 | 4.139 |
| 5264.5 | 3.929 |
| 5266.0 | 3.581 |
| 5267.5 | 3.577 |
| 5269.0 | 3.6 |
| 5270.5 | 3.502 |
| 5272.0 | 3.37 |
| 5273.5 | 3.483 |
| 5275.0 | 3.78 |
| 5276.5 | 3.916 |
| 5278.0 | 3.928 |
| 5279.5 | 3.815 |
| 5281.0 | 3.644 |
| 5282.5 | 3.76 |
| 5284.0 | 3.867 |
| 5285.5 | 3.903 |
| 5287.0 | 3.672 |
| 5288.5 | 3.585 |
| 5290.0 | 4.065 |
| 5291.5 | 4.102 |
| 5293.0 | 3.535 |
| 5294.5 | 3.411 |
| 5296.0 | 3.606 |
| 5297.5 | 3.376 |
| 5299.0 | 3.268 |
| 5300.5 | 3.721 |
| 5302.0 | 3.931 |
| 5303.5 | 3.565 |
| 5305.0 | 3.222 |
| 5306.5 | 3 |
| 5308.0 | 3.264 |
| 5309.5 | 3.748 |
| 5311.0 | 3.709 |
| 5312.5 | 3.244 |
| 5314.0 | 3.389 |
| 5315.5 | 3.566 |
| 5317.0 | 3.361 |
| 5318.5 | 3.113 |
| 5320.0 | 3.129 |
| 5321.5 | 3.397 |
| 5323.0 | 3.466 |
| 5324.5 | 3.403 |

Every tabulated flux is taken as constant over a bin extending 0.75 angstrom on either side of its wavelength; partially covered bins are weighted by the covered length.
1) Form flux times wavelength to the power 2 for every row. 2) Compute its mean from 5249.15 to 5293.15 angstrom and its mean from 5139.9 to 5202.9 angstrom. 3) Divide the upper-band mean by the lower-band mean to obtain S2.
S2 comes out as 1.1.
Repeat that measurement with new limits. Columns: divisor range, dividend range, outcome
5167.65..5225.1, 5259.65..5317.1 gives 1.06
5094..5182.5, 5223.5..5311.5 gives 1.04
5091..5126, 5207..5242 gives 1.02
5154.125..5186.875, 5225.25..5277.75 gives 1.10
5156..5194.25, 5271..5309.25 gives 1.06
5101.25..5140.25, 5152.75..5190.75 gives 0.95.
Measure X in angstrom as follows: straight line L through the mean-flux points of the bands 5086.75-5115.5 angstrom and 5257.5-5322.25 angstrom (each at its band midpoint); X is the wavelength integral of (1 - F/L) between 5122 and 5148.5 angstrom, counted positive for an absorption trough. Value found 0.3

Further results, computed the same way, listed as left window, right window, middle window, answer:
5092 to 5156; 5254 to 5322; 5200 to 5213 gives -0.2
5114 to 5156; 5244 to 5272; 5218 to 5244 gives 0.6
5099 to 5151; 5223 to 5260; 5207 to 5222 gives 1.2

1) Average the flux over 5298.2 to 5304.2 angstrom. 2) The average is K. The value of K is 3.62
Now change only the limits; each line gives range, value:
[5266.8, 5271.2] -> 3.56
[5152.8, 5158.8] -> 3.78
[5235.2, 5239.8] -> 3.83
